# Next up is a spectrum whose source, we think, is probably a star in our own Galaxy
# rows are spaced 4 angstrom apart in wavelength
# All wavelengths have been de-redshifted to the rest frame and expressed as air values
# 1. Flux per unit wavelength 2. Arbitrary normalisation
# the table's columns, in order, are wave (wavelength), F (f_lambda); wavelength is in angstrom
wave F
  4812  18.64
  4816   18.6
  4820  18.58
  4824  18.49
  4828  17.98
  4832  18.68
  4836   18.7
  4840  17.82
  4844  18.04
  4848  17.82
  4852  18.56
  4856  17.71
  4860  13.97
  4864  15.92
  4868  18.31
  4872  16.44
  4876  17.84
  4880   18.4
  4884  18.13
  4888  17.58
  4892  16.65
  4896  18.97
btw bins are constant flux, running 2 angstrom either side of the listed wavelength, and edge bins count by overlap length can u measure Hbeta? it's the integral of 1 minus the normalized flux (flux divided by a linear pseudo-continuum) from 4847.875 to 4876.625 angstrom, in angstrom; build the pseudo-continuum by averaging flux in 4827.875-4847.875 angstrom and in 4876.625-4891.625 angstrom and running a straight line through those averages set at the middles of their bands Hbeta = 1.68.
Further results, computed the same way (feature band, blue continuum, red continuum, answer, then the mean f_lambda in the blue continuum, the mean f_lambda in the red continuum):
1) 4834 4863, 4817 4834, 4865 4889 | 1.1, 18.4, 17.7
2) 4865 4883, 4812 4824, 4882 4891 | 0.2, 18.6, 17.7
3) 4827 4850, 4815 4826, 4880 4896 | 0.2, 18.6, 17.8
